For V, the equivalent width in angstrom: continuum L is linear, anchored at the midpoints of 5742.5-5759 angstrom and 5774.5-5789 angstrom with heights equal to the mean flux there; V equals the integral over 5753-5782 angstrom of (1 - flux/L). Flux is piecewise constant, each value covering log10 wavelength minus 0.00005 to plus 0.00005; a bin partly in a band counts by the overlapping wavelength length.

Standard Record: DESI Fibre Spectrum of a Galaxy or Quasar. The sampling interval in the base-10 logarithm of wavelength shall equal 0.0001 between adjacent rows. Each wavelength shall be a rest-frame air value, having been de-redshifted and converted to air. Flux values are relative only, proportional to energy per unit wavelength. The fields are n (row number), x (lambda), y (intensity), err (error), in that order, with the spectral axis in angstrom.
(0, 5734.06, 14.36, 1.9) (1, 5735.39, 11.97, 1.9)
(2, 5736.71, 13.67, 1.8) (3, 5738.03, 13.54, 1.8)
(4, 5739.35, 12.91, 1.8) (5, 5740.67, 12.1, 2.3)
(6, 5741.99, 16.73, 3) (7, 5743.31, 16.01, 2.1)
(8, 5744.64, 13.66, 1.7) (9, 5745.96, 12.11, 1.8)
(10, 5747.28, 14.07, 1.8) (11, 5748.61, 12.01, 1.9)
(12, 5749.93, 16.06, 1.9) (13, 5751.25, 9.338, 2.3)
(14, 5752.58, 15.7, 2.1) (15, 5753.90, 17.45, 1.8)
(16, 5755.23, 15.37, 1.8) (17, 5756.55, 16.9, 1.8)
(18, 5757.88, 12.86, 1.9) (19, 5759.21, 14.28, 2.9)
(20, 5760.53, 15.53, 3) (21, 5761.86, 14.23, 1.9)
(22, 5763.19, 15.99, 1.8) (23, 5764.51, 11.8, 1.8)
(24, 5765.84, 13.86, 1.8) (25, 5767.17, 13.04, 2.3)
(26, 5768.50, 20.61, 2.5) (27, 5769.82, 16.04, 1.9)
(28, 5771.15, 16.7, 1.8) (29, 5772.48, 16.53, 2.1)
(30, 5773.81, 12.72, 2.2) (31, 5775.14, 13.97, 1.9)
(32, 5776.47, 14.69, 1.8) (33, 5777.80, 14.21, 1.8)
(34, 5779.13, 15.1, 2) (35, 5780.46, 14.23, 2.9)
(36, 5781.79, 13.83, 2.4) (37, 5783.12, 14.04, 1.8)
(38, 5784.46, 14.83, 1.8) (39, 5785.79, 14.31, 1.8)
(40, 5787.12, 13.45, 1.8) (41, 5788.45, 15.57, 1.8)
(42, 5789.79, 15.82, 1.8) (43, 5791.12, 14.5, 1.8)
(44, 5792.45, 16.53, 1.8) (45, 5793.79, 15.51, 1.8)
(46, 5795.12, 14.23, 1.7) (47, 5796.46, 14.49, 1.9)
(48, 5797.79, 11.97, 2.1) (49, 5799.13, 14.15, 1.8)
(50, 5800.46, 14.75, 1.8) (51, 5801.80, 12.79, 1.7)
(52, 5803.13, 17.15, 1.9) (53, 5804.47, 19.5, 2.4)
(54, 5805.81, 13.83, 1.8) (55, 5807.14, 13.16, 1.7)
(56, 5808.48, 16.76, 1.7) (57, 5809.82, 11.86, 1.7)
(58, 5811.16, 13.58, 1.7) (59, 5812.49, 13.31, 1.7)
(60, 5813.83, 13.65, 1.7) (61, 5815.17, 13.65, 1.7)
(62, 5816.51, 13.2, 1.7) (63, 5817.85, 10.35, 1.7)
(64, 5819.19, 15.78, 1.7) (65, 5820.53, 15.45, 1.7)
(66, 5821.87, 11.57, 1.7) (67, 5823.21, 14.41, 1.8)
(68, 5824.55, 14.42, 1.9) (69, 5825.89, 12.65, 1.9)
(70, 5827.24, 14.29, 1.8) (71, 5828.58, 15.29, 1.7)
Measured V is -1.36 angstrom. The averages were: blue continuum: 14.3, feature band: 15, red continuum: 14.4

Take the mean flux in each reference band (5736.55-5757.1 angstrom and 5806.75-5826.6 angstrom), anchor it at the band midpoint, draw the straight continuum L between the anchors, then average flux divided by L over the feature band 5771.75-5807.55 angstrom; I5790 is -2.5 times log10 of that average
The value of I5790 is -0.06 mag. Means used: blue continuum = 14.2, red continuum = 13.6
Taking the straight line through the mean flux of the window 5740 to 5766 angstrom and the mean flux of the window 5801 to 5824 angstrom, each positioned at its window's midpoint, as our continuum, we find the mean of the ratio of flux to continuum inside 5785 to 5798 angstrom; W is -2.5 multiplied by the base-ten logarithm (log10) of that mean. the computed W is -0.04 mag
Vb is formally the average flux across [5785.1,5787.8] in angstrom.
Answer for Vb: 13.9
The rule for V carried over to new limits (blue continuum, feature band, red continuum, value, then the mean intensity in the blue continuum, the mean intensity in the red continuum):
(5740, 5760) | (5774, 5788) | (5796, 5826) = -0.05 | 14.3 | 14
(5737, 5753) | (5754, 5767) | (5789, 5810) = -0.56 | 13.7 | 14.9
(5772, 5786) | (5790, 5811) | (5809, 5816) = -1.63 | 14.4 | 13.3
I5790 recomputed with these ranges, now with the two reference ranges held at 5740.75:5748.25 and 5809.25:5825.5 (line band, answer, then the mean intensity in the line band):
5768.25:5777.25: -0.13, 15.7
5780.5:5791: -0.06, 14.5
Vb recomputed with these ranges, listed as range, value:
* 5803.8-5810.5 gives 15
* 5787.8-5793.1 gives 15.6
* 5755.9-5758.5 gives 14.9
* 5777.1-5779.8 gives 14.7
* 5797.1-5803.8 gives 14.2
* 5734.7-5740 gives 13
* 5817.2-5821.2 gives 13.9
